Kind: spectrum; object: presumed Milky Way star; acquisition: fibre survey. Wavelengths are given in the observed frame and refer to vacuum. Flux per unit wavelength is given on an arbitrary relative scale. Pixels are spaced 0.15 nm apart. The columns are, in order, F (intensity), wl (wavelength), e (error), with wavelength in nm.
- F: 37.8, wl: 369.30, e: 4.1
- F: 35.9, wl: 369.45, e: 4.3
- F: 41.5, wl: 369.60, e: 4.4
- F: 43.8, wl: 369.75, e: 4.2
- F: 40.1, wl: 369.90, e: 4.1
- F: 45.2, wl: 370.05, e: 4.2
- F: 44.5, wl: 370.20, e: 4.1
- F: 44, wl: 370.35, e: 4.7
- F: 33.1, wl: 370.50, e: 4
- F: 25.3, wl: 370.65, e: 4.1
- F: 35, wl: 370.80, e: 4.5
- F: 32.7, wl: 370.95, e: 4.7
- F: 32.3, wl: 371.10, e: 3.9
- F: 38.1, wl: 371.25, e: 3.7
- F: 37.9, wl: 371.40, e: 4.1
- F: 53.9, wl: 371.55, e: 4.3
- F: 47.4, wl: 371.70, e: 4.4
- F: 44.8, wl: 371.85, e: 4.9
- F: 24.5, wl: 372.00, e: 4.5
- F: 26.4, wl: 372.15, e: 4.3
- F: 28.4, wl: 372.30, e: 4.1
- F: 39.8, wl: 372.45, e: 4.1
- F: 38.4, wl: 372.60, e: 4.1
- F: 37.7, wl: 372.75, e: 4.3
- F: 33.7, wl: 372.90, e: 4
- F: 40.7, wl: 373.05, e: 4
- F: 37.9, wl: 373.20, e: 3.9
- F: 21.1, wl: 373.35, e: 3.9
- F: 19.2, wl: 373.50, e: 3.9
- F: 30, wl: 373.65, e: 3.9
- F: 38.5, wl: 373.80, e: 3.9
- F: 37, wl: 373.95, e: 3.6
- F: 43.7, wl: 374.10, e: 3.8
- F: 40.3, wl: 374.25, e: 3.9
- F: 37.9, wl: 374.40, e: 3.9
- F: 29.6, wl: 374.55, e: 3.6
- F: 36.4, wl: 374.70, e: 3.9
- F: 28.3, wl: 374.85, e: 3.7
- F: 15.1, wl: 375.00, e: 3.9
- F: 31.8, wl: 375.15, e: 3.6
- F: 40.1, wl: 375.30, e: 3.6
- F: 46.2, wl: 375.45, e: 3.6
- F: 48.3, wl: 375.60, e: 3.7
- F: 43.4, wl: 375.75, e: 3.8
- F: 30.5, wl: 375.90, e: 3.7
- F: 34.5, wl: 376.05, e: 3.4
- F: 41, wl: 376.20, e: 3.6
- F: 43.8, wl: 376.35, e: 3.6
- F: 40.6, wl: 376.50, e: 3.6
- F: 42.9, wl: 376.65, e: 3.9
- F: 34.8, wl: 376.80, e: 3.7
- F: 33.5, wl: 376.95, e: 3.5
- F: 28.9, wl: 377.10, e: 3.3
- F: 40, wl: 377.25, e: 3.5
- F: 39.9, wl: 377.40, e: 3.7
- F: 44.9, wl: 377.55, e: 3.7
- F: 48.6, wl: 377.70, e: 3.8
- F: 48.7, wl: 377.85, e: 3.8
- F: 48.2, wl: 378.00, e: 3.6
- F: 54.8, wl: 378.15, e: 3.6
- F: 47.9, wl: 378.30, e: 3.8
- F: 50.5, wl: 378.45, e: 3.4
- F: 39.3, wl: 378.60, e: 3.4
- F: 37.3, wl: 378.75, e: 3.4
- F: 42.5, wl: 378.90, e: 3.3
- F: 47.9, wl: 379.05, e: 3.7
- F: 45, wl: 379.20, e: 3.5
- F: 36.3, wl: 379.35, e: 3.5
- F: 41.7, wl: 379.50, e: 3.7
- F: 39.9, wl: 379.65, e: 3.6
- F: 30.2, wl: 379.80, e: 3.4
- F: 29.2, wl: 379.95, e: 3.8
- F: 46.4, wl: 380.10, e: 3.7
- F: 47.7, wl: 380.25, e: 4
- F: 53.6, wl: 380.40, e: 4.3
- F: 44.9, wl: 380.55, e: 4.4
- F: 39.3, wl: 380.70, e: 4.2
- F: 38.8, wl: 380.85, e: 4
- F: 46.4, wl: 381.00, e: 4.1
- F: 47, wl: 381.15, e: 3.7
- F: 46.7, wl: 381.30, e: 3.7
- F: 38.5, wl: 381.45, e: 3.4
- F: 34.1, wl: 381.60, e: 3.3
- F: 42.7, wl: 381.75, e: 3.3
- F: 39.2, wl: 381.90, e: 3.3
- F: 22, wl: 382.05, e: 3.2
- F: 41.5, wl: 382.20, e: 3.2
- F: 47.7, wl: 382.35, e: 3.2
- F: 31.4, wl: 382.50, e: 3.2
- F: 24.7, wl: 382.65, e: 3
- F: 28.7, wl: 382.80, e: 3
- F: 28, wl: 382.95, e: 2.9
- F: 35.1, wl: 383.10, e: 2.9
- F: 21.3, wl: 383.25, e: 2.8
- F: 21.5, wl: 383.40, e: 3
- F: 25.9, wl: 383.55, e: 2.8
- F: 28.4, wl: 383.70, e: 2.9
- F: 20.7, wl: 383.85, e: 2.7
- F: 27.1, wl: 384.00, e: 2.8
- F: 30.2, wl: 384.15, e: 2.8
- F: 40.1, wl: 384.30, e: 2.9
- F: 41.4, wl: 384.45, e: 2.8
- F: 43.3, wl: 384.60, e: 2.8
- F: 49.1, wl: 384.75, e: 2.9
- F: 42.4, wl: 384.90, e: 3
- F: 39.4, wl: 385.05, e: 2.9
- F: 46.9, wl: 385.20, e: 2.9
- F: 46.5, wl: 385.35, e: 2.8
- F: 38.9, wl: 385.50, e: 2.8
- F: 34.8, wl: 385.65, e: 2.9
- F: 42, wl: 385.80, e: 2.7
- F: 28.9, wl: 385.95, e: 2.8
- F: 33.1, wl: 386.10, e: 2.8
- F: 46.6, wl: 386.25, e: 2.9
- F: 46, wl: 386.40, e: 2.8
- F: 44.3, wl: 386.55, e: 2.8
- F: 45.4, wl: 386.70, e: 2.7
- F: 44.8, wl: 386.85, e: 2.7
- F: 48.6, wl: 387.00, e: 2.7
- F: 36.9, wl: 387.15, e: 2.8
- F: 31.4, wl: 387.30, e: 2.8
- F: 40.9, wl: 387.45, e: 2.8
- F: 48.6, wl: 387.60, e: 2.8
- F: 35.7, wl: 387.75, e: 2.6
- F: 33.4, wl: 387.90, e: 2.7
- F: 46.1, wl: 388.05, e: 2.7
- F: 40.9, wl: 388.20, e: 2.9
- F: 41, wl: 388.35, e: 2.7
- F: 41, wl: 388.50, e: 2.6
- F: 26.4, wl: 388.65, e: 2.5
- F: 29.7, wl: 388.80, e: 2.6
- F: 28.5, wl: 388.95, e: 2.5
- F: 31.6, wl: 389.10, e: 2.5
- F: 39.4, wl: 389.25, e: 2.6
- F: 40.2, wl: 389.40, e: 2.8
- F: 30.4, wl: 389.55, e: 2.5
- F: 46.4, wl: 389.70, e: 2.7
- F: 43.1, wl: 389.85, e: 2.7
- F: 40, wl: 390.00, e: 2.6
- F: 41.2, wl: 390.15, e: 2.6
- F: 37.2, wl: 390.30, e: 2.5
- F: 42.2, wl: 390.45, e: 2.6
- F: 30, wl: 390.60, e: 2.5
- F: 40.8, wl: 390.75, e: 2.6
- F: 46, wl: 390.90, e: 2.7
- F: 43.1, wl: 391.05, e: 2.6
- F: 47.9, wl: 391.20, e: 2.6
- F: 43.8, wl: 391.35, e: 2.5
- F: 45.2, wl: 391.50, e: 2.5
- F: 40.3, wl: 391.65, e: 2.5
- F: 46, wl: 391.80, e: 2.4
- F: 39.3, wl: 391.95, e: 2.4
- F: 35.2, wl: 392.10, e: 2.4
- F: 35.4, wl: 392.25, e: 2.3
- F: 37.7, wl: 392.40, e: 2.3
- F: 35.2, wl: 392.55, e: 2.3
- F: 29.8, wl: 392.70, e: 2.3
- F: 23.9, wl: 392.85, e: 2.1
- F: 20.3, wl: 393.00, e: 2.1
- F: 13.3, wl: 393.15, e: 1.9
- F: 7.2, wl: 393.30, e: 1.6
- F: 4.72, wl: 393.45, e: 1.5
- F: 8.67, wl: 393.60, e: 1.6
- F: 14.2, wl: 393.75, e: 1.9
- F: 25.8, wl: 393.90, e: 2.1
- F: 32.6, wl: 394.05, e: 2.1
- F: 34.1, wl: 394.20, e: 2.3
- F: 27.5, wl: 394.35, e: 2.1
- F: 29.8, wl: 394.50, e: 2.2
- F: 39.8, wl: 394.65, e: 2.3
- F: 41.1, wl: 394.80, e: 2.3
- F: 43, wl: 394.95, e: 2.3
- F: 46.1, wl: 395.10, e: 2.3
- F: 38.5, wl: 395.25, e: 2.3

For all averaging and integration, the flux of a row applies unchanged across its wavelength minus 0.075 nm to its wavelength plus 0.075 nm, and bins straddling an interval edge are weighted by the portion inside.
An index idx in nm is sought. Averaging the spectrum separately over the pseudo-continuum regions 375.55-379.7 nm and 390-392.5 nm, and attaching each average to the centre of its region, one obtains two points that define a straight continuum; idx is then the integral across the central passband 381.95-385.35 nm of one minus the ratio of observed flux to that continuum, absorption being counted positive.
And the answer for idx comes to 0.62 nm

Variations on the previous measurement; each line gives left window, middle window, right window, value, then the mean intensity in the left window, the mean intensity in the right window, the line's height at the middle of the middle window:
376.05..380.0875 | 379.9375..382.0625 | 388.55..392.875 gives -0.072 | 41.4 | 38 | 40.6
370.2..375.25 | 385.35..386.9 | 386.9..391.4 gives -0.097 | 34.7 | 39.1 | 38.3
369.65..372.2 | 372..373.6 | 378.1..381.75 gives 0.297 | 38.3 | 42.7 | 39.2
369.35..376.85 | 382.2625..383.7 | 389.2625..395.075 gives 0.239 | 36.8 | 33.9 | 35.3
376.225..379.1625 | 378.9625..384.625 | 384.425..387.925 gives 0.741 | 42.9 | 41.3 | 42.1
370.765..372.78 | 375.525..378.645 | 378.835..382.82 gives -0.278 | 37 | 39.9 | 38.7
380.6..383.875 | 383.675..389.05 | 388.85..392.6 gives -0.272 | 34.4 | 39.4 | 36.8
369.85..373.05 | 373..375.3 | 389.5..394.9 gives 0.261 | 37.4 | 33.4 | 36.8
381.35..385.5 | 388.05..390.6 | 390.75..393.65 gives -0.342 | 34.9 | 32.2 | 33.1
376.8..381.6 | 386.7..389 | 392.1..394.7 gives -0.491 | 42.5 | 24.9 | 31.7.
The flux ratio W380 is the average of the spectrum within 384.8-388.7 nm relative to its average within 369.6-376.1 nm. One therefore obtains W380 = 1.1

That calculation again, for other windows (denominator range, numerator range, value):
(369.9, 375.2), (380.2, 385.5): 1.05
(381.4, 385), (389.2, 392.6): 1.20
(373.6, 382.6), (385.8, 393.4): 0.93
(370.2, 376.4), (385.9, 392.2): 1.11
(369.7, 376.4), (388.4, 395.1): 0.93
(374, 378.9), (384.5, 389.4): 1.00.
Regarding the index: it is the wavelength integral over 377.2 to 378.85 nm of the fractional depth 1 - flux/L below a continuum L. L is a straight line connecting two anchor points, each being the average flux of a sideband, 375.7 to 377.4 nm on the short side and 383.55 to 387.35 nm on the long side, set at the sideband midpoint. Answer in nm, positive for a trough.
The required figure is -0.33 nm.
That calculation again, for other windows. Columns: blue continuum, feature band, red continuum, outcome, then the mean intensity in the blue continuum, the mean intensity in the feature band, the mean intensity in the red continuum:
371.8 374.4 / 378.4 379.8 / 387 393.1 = -0.24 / 34.2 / 41.5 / 37.8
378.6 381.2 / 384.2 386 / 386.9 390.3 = -0.06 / 41.9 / 41.2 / 38.3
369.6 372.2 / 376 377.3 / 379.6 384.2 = -0.03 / 38.4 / 37.8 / 35.4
